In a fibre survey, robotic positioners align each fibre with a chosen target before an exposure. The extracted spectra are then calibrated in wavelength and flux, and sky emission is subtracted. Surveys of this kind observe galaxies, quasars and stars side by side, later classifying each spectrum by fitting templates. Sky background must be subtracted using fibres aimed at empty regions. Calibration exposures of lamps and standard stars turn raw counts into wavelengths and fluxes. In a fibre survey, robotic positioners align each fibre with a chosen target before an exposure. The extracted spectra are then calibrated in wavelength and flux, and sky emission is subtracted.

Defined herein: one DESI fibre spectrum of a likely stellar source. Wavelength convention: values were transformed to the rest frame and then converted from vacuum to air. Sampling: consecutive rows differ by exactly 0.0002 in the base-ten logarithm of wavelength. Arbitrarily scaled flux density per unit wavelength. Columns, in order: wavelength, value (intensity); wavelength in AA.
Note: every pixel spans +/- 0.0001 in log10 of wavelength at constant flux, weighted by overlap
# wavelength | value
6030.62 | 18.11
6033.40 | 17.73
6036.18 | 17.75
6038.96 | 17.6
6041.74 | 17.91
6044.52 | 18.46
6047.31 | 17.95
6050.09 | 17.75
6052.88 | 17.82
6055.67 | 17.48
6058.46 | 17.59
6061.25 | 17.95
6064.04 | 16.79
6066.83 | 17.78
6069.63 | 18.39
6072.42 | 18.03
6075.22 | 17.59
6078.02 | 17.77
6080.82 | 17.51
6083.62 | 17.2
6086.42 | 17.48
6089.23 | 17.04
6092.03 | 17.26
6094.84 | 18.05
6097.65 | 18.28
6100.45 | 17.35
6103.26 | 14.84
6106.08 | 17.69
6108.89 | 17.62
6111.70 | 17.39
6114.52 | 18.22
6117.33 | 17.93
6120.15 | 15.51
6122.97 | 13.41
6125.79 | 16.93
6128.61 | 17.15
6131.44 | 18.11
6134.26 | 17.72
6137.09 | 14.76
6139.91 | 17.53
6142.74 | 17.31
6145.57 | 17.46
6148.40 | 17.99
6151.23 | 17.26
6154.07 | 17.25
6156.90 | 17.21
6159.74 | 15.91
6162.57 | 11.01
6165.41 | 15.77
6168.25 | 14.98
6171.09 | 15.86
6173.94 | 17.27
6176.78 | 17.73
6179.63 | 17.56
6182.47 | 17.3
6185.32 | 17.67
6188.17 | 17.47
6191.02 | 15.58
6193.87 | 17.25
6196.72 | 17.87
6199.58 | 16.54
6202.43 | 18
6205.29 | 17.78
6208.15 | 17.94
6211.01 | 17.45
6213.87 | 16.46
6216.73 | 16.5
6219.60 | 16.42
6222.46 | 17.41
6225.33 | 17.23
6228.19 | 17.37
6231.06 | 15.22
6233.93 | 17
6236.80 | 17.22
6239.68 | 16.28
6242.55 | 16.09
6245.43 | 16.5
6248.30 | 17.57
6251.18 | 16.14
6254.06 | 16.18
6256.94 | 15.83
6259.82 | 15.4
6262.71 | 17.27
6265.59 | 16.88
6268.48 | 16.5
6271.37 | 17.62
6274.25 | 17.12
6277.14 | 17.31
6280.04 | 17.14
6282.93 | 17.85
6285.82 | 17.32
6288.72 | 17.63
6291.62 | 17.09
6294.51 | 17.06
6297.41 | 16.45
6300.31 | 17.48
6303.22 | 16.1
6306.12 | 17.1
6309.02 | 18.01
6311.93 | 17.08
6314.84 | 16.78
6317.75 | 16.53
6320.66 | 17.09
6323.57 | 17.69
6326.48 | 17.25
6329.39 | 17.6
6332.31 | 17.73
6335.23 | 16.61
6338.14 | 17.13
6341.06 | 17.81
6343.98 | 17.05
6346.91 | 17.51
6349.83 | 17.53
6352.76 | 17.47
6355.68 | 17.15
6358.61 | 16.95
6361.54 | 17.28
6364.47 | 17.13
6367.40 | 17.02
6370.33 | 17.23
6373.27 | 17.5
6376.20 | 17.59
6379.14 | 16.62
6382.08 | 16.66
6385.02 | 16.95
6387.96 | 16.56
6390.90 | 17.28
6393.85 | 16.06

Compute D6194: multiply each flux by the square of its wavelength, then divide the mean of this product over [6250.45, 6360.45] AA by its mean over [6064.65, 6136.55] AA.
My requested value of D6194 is 1.1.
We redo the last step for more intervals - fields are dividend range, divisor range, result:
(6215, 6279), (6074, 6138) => 1.02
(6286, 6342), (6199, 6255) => 1.05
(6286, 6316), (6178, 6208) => 1.02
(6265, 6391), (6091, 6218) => 1.07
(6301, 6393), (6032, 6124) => 1.07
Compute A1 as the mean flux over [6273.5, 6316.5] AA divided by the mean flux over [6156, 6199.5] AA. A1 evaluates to 1.04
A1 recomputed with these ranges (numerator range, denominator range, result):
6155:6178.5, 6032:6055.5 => 0.88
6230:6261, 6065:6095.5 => 0.93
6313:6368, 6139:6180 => 1.04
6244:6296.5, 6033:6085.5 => 0.95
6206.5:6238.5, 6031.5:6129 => 0.97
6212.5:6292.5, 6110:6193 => 1.01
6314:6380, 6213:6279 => 1.03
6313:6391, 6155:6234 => 1.03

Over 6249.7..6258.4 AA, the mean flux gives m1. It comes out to 16.1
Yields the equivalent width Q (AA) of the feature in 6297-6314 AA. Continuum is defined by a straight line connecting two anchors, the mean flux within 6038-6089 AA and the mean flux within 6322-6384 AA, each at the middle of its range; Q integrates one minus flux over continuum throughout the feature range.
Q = 0.26 AA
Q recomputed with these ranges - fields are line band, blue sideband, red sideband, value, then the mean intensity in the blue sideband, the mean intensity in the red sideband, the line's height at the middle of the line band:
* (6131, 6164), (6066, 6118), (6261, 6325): 1.60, 17.5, 17.1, 17.4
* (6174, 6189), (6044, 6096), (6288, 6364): -0.06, 17.7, 17.2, 17.5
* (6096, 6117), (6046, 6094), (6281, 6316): 0.19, 17.6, 17.2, 17.5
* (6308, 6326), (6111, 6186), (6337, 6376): 0.00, 16.7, 17.3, 17.2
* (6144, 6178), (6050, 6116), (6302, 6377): 2.22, 17.5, 17.2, 17.4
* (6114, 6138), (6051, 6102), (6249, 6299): 1.13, 17.6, 16.9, 17.4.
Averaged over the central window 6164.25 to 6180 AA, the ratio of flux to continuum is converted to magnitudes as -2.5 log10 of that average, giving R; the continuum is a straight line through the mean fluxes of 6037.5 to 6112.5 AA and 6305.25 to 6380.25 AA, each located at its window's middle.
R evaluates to 0.06 mag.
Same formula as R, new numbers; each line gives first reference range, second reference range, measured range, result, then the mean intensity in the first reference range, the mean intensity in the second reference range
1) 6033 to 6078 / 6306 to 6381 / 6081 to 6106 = 0.03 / 17.8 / 17.2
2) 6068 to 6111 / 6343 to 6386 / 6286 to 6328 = 0.01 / 17.5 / 17.2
